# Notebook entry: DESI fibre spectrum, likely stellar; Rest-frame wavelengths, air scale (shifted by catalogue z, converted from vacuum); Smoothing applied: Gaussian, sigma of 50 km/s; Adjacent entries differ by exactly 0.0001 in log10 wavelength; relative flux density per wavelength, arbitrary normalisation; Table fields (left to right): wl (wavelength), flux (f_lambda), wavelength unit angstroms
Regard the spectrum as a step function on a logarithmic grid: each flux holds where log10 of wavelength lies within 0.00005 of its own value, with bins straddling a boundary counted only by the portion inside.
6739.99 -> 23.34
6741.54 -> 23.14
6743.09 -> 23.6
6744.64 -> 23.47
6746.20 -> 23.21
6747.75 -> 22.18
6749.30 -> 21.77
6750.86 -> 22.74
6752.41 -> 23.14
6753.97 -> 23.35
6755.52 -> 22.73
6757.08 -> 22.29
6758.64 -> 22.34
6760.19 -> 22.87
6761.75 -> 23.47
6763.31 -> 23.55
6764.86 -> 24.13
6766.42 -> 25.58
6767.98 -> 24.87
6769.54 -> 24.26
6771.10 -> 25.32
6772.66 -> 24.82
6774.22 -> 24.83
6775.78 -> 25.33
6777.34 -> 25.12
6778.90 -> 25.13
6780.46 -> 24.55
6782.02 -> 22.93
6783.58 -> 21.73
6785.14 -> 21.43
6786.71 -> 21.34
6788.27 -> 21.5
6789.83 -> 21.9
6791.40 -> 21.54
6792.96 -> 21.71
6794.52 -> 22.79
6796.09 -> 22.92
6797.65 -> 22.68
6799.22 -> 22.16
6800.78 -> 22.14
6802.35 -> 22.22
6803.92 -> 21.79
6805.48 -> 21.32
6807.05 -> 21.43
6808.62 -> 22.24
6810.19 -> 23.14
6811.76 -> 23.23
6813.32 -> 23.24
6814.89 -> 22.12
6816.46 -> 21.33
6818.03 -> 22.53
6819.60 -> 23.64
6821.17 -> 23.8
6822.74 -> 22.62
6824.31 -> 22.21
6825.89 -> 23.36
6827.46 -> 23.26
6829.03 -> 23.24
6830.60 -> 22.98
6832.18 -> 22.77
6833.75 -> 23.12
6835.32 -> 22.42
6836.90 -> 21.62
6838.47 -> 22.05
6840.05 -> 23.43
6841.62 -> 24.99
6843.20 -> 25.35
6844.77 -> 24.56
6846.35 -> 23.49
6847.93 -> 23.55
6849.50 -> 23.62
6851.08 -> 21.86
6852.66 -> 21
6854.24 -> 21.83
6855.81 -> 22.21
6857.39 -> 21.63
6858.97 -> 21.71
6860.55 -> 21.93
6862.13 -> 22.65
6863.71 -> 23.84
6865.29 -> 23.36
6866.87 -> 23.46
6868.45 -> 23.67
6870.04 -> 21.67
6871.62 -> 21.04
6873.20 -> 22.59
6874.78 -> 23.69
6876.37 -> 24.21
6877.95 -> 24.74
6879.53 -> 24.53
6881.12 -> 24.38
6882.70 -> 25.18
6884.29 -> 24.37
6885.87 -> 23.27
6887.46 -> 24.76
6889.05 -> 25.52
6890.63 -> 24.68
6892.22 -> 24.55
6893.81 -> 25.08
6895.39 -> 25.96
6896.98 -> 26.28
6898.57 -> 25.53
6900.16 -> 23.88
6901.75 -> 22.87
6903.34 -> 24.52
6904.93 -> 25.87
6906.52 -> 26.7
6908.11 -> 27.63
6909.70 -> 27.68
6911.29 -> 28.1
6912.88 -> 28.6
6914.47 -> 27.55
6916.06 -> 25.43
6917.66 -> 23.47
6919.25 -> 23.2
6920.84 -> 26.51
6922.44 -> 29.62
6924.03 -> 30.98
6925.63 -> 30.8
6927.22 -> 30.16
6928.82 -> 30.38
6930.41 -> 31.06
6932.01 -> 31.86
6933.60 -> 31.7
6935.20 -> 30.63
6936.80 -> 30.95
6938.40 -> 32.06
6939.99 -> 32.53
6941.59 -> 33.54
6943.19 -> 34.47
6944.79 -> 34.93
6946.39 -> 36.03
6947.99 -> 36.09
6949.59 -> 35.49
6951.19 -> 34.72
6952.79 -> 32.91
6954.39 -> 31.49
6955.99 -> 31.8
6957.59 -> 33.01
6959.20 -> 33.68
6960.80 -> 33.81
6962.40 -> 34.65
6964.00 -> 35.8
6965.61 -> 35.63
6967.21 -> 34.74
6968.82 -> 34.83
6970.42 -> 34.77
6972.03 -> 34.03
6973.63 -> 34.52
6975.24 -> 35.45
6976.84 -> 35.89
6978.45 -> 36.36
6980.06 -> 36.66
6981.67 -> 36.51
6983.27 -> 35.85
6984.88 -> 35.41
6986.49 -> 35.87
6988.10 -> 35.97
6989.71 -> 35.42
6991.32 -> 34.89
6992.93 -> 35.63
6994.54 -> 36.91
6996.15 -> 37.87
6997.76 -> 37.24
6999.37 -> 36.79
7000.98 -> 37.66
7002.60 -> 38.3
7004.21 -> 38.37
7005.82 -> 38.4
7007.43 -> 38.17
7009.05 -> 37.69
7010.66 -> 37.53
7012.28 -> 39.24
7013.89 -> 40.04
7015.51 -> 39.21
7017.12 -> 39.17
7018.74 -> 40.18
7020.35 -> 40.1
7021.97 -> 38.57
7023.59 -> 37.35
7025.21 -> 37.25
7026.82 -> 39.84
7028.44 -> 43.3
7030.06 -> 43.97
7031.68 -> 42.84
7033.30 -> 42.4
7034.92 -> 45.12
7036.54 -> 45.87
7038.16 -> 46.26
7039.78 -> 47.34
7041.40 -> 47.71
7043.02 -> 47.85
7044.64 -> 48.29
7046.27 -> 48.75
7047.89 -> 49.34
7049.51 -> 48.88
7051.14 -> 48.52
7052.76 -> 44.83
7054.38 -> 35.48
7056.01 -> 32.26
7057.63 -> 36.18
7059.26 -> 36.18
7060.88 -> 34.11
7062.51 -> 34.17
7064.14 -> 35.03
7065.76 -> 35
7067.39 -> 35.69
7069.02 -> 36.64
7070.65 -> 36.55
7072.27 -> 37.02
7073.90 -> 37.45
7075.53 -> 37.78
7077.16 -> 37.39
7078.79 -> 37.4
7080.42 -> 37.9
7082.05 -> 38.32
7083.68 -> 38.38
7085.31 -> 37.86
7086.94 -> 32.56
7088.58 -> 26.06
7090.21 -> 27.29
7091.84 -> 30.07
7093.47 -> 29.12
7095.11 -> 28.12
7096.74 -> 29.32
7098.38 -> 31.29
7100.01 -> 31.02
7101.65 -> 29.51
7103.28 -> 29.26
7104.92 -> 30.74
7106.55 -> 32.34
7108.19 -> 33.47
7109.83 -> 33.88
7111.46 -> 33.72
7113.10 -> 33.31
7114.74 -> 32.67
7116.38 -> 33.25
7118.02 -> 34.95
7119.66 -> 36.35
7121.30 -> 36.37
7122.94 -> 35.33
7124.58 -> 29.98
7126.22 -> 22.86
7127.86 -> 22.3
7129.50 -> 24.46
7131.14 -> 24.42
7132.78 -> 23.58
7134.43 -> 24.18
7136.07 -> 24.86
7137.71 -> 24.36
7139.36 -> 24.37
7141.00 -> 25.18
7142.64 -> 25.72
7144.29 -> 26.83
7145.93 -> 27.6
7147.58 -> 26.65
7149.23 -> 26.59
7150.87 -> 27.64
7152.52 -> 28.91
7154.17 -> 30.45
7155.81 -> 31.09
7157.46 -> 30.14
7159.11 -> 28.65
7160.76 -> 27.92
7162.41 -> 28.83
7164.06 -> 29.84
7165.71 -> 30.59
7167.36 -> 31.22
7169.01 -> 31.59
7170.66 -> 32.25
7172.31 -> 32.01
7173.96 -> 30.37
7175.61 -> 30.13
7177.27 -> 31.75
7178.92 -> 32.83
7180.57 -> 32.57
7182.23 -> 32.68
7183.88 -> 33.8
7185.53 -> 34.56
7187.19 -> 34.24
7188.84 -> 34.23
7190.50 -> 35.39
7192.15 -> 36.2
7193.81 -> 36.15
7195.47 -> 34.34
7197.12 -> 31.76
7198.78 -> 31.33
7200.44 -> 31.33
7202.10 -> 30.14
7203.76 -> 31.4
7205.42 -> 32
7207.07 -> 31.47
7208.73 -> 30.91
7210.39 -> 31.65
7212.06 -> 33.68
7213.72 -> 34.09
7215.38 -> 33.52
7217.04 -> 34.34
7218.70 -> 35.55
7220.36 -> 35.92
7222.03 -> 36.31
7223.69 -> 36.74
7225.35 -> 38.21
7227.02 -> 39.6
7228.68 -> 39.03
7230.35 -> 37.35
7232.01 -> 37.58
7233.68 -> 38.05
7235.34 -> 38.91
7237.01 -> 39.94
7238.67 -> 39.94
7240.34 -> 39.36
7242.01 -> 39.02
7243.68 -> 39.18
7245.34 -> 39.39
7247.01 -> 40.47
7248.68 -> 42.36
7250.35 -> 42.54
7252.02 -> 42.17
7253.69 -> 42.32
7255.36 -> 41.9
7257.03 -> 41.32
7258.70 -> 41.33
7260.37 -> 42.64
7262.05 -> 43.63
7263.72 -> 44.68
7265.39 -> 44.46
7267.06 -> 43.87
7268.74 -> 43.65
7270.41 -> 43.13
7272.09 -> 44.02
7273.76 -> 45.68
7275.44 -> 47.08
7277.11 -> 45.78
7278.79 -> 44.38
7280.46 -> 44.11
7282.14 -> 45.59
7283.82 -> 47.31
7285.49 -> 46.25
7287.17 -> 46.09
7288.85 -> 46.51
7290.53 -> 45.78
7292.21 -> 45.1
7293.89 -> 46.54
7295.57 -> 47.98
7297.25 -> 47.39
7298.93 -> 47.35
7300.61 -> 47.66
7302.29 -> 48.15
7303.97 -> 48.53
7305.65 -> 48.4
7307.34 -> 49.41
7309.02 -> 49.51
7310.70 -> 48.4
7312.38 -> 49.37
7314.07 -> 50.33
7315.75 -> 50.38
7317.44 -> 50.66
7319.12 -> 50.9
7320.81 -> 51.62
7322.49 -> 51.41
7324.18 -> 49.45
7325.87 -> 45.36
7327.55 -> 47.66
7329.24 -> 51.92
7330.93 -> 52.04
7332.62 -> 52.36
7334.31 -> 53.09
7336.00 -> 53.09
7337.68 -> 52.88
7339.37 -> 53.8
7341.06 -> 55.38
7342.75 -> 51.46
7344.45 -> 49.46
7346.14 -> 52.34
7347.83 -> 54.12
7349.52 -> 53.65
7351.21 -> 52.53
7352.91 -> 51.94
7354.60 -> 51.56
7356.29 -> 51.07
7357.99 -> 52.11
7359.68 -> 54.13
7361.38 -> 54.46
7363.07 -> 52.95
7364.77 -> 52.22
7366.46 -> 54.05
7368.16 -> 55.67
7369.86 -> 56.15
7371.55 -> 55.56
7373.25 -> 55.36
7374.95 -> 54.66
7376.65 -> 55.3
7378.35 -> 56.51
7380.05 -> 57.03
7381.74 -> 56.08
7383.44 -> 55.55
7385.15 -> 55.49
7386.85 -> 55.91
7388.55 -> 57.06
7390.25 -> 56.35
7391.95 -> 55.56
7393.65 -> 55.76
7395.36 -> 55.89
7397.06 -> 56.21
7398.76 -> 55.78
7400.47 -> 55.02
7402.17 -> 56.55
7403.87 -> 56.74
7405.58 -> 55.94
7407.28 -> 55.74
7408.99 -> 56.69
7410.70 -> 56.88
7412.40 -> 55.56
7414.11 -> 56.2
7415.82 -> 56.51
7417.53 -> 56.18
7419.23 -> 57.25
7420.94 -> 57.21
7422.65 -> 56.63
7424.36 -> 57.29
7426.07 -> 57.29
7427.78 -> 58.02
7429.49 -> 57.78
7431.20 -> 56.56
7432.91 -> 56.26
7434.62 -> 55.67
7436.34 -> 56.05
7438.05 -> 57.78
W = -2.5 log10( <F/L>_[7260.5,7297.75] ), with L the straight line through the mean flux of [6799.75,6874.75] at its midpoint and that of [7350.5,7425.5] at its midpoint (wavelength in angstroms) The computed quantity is 0.08 mag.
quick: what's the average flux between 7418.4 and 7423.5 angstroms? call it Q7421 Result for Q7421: 57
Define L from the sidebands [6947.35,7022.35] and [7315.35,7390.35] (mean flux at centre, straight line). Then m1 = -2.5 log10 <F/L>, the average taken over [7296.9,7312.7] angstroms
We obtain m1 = 0.05 mag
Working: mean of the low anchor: 36.2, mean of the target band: 48.4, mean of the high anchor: 53.2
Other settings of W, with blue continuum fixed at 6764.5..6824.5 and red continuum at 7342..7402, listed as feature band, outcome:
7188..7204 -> 0.324 mag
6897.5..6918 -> 0.124 mag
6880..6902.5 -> 0.146 mag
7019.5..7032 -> -0.135 mag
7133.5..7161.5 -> 0.482 mag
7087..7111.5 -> 0.291 mag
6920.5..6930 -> 0.007 mag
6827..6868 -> 0.131 mag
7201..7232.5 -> 0.308 mag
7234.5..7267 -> 0.157 mag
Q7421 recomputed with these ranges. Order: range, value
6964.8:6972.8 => 34.8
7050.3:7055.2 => 42.9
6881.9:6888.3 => 24.4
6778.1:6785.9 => 23.2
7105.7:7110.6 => 33.2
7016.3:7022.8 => 39.5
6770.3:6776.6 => 25.1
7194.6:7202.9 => 31.8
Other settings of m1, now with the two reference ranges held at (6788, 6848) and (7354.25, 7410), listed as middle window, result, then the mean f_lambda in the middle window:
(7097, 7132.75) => 0.277 mag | 30.8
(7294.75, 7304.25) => 0.058 mag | 47.8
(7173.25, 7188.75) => 0.315 mag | 32.6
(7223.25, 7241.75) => 0.203 mag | 38.7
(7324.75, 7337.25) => 0.030 mag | 50.8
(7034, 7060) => -0.229 mag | 44.3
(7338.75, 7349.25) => 0.005 mag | 52.8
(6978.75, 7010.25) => -0.122 mag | 36.8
